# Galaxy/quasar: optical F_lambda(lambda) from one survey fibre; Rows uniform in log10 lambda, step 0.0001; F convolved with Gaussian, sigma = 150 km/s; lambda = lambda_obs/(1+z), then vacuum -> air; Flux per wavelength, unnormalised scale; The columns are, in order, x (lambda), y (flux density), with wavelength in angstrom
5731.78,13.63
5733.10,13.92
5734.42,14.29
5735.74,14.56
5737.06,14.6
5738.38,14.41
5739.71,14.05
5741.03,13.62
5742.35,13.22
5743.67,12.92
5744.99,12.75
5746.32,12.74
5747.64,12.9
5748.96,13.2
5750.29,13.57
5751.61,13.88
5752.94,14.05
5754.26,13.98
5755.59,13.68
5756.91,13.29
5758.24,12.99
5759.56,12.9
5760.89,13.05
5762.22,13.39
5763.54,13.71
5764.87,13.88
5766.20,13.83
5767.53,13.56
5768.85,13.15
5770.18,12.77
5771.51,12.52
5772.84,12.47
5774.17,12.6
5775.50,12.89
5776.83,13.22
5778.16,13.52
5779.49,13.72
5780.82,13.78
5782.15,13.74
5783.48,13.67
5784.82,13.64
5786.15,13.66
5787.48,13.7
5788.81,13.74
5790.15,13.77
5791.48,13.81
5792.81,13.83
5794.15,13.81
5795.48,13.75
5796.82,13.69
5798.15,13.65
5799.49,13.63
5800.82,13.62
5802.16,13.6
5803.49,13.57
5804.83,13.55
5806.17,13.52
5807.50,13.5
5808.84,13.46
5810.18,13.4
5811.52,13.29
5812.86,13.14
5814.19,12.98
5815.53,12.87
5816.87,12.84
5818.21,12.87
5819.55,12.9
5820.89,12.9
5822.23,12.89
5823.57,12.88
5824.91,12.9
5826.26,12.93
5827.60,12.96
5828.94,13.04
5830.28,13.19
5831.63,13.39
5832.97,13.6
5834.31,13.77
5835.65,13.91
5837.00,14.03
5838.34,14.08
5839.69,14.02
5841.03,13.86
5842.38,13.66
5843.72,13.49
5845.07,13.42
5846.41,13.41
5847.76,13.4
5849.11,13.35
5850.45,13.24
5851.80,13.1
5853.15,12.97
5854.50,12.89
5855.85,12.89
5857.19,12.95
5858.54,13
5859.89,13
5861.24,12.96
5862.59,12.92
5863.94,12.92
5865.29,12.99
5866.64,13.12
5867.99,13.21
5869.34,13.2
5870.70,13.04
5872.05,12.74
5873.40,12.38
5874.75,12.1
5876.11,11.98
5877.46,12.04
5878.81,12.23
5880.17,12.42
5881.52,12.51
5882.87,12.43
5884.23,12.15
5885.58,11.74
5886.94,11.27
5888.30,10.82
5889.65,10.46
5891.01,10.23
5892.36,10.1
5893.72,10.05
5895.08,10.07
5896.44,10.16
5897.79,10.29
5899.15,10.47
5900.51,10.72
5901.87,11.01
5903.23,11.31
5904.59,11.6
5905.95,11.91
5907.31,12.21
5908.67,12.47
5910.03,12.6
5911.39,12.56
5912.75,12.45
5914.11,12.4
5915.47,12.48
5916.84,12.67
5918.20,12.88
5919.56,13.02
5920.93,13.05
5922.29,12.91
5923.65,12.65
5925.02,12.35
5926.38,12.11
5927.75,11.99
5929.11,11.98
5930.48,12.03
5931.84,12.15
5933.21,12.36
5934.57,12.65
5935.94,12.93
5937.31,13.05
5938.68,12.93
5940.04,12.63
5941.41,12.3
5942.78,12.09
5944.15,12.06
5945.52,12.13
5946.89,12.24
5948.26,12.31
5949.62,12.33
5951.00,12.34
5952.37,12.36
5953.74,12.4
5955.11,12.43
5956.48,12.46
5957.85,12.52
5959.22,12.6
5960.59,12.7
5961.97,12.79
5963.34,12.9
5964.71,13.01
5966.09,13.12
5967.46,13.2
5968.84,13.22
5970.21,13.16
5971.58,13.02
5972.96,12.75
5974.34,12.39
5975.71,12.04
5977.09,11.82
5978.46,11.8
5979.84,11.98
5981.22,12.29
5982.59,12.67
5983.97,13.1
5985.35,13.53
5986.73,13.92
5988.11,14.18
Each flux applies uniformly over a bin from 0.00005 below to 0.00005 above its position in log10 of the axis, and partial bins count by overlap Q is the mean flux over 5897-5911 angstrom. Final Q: 11.5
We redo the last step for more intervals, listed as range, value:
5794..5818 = 13.4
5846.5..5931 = 12.2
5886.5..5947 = 11.9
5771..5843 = 13.4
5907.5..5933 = 12.5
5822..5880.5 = 13.1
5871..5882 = 12.3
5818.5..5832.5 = 13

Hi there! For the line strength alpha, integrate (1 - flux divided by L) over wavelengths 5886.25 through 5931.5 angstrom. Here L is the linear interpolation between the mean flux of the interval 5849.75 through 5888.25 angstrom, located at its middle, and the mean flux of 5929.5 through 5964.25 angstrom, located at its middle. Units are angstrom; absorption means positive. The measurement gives 3.1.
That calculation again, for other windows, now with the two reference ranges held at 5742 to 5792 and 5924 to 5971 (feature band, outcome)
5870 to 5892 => 1.64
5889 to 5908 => 2.97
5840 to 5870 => -0.54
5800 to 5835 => -0.23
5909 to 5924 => -0.03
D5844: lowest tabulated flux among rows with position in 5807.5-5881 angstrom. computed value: 11.98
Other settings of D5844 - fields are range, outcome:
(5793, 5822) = 12.84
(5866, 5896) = 10.05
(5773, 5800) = 12.6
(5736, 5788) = 12.47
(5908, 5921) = 12.4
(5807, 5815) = 12.98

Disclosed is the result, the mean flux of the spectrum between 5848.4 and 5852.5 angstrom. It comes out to 13.2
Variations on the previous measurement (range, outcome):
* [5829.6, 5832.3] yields 13.3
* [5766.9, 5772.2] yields 13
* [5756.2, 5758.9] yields 13.2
